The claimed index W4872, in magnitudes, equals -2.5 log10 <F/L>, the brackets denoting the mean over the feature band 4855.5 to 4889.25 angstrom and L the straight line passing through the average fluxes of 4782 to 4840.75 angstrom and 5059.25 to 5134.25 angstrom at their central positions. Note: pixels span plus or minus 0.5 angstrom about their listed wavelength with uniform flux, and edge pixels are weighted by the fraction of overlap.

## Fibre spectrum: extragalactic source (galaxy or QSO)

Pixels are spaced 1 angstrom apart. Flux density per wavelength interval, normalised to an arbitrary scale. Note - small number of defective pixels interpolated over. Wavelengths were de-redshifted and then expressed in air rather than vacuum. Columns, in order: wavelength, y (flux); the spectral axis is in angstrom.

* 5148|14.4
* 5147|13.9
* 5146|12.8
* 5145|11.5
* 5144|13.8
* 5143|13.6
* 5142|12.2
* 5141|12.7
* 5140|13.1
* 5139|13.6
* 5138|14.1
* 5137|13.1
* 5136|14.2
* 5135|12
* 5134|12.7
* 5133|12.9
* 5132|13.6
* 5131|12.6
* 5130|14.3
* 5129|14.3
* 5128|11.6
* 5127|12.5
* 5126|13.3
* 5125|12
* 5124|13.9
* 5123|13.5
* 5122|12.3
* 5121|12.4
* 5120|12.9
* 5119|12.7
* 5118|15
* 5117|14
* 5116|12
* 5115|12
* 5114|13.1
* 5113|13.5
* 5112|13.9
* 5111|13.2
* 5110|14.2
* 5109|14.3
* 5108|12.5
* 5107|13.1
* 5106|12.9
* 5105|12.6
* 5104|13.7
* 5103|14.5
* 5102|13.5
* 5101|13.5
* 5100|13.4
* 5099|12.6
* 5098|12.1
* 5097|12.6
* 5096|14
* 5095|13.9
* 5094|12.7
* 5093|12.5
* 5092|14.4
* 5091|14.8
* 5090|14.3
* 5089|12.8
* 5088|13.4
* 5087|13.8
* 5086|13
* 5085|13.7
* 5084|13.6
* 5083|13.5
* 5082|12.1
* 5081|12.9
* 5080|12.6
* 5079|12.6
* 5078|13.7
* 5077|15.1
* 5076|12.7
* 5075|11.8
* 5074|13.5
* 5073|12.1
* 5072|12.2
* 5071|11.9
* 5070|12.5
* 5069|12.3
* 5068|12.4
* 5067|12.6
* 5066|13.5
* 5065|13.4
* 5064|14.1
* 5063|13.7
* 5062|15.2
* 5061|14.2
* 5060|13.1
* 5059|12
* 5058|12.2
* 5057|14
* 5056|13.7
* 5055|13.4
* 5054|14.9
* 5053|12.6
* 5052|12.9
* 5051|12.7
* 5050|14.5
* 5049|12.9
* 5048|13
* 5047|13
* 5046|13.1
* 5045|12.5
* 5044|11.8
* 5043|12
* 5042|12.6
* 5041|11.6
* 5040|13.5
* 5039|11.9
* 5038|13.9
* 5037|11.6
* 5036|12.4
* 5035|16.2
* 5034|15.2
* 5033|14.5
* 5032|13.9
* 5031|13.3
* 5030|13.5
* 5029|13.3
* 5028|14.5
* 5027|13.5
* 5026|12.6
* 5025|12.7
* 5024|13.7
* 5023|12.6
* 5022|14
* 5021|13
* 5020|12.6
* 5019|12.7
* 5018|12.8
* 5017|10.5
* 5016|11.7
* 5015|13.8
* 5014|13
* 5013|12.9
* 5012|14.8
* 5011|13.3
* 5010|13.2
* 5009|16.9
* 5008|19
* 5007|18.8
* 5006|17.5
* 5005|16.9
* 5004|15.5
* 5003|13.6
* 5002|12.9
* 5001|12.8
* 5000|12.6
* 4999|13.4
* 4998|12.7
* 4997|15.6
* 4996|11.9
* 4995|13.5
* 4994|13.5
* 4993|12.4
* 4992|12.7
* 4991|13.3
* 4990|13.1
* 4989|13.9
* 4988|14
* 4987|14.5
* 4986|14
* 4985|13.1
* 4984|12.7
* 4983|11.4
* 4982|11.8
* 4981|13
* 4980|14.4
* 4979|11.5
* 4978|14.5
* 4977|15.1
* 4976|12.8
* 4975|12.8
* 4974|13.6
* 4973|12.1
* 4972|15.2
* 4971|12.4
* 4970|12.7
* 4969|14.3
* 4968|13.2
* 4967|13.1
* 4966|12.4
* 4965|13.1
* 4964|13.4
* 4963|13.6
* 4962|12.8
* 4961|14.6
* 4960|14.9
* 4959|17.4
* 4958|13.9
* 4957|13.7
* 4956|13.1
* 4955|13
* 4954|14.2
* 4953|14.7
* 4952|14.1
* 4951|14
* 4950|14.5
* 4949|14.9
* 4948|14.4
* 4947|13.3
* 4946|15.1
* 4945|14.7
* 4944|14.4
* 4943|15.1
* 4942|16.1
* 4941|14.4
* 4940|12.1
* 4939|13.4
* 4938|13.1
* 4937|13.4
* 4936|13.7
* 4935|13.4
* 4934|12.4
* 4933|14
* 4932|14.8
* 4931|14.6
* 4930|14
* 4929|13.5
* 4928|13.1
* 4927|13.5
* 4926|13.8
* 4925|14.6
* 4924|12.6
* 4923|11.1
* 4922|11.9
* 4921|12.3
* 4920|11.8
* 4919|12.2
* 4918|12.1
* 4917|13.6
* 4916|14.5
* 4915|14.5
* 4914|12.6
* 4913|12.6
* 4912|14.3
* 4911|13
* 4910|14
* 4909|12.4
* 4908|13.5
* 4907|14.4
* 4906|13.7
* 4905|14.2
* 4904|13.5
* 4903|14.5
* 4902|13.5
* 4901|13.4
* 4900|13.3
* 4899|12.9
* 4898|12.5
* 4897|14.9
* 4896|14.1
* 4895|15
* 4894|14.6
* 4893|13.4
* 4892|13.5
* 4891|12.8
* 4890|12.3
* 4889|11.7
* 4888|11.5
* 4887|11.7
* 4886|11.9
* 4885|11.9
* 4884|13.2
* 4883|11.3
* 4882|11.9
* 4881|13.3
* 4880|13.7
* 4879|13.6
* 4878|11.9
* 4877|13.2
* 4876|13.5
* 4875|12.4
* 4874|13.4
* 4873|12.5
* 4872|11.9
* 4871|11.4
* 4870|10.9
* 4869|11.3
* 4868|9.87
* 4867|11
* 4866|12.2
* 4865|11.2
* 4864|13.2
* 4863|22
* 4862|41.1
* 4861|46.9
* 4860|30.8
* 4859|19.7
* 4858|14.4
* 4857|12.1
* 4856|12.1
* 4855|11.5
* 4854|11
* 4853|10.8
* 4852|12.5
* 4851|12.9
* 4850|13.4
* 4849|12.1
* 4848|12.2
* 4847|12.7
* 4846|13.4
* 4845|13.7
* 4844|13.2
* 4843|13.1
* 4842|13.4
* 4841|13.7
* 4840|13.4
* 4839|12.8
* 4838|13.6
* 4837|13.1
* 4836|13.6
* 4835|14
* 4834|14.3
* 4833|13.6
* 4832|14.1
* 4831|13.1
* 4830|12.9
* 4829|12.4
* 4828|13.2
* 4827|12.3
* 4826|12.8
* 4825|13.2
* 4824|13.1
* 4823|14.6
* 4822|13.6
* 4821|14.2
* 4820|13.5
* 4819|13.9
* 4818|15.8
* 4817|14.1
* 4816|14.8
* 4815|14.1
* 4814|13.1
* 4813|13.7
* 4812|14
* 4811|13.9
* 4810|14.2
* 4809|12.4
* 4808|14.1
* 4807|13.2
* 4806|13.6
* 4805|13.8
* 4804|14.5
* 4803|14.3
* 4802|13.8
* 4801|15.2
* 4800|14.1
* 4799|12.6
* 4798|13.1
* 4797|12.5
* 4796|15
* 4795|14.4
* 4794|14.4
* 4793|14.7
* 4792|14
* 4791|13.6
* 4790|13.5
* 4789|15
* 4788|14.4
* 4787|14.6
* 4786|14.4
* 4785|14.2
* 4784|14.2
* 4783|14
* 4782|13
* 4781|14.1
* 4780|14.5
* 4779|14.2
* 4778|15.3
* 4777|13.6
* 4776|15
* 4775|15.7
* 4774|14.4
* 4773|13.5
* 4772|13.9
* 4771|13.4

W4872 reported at -0.11 mag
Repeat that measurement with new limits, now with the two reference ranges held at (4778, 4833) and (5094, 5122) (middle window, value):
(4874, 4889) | 0.100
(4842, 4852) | 0.066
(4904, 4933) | 0.023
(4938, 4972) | -0.033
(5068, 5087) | 0.034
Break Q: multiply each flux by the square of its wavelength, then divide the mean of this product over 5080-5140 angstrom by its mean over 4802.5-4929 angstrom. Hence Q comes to 1.06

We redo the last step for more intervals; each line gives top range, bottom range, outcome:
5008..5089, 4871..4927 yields 1.08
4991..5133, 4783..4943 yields 1.04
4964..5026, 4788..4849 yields 1.07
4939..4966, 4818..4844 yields 1.11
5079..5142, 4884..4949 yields 1.06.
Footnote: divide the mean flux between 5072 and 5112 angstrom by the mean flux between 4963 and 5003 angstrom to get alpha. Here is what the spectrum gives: 1.00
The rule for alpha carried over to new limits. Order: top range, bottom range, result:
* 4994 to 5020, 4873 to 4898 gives 1.09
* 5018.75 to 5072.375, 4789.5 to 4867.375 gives 0.90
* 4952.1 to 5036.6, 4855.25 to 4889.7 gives 0.91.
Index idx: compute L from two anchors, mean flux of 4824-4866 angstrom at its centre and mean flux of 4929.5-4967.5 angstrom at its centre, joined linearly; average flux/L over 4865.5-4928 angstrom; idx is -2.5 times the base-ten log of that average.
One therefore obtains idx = 0.13 mag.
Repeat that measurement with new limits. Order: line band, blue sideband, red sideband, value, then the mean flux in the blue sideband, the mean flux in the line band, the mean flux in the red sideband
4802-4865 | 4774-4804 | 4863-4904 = -0.10 mag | 14.2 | 14.8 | 12.8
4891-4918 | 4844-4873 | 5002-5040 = 0.11 mag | 15.6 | 13.7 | 13.9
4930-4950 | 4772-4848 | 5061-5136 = -0.04 mag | 13.8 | 14.1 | 13.2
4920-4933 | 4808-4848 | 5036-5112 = 0.01 mag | 13.5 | 13.3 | 13.1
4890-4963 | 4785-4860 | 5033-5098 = -0.02 mag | 13.7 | 13.7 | 13.2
